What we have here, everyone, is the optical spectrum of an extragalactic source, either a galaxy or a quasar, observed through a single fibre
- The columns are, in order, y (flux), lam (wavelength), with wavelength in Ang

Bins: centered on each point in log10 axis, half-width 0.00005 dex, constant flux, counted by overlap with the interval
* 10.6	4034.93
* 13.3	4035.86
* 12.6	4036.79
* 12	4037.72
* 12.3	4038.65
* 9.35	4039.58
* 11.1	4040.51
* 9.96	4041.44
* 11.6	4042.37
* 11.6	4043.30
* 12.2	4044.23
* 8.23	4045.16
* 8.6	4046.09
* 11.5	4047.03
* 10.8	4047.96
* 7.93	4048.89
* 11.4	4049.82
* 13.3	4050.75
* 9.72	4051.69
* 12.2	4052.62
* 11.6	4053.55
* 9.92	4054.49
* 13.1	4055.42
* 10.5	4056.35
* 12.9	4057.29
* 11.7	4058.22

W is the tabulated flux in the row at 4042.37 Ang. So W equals 11.6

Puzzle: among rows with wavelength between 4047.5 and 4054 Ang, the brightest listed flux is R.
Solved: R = 13.3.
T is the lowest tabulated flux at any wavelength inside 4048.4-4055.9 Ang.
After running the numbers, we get 7.93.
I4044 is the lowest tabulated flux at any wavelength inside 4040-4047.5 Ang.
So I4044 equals 8.23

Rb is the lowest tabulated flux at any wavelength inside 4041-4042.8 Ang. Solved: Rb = 9.96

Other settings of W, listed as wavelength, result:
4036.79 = 12.6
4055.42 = 13.1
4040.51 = 11.1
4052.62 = 12.2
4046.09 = 8.6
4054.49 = 9.92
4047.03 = 11.5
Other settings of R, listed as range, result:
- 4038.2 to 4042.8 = 12.3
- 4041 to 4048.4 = 12.2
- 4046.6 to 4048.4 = 11.5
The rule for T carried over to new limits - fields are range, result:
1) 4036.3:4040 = 9.35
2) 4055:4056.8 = 10.5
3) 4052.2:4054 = 11.6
